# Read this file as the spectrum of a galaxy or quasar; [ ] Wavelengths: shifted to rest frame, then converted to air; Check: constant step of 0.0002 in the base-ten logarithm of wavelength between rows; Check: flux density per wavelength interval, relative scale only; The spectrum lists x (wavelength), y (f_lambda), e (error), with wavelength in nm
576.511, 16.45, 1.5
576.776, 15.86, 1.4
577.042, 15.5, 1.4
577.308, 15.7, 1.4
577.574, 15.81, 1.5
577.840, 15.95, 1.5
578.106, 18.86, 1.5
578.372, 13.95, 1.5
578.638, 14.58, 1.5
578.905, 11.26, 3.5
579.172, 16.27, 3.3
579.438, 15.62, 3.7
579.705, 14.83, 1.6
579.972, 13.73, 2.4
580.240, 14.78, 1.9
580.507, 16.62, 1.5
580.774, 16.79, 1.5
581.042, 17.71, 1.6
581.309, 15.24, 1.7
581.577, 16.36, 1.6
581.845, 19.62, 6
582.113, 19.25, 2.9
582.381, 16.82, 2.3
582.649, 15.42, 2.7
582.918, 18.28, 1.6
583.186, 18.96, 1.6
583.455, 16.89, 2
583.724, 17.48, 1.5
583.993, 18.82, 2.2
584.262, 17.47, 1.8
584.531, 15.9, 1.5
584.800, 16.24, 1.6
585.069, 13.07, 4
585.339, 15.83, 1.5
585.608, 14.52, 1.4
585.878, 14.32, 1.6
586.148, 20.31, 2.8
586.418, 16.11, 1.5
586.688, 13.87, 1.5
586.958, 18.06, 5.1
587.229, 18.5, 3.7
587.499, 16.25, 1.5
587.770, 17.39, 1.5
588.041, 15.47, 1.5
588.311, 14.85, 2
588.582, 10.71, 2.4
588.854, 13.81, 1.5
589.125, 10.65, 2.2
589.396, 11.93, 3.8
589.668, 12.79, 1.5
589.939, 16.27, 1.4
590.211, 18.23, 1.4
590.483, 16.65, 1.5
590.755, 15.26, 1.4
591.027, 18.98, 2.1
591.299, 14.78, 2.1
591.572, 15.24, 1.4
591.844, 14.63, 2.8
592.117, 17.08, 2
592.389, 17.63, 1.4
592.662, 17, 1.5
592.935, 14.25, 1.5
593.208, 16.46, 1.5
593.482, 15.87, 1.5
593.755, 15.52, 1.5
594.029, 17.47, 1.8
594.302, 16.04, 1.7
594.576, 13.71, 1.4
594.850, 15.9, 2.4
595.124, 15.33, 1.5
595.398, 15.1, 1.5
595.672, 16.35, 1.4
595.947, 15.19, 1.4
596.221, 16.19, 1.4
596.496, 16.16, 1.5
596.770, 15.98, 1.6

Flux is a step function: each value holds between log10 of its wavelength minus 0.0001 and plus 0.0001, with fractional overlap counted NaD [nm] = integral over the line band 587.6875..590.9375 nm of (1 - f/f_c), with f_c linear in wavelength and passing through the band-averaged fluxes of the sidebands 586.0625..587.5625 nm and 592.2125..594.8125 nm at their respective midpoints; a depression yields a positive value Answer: 0.42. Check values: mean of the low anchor 17.1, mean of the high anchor 16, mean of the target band 14.5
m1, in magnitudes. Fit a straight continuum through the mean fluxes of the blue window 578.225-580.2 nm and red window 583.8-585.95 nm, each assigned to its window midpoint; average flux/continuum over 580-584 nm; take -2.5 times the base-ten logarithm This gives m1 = -0.14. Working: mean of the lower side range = 14.4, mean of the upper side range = 15.9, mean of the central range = 17.1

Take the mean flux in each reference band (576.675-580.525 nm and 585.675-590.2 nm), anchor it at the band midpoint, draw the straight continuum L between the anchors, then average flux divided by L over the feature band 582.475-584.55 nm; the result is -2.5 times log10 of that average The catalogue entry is -0.15 mag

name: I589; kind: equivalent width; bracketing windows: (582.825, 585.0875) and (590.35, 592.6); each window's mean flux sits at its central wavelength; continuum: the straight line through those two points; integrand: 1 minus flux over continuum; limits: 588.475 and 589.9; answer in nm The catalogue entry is 0.37 nm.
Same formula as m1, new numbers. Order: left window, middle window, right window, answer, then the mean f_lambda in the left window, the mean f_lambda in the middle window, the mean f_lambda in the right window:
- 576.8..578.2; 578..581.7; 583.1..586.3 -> 0.06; 16.3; 15.4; 16.6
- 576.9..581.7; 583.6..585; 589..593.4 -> -0.10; 15.5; 17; 15.5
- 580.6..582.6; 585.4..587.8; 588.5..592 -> -0.05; 17.3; 16.5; 14.7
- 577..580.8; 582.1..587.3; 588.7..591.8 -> -0.11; 15.3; 16.7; 14.9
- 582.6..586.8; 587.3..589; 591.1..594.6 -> 0.10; 16.5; 14.9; 15.9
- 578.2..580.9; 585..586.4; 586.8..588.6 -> 0.01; 14.9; 15.8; 16.2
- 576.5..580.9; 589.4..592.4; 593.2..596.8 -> -0.01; 15.4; 15.9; 15.8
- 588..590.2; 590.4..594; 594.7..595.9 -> -0.11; 13.5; 16.1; 15.6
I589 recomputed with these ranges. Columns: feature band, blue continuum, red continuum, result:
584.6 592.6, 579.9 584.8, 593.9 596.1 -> 0.40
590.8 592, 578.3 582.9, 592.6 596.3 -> -0.01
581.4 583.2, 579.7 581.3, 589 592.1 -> -0.23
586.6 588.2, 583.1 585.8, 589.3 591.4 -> -0.06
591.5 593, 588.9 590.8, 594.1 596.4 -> -0.11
